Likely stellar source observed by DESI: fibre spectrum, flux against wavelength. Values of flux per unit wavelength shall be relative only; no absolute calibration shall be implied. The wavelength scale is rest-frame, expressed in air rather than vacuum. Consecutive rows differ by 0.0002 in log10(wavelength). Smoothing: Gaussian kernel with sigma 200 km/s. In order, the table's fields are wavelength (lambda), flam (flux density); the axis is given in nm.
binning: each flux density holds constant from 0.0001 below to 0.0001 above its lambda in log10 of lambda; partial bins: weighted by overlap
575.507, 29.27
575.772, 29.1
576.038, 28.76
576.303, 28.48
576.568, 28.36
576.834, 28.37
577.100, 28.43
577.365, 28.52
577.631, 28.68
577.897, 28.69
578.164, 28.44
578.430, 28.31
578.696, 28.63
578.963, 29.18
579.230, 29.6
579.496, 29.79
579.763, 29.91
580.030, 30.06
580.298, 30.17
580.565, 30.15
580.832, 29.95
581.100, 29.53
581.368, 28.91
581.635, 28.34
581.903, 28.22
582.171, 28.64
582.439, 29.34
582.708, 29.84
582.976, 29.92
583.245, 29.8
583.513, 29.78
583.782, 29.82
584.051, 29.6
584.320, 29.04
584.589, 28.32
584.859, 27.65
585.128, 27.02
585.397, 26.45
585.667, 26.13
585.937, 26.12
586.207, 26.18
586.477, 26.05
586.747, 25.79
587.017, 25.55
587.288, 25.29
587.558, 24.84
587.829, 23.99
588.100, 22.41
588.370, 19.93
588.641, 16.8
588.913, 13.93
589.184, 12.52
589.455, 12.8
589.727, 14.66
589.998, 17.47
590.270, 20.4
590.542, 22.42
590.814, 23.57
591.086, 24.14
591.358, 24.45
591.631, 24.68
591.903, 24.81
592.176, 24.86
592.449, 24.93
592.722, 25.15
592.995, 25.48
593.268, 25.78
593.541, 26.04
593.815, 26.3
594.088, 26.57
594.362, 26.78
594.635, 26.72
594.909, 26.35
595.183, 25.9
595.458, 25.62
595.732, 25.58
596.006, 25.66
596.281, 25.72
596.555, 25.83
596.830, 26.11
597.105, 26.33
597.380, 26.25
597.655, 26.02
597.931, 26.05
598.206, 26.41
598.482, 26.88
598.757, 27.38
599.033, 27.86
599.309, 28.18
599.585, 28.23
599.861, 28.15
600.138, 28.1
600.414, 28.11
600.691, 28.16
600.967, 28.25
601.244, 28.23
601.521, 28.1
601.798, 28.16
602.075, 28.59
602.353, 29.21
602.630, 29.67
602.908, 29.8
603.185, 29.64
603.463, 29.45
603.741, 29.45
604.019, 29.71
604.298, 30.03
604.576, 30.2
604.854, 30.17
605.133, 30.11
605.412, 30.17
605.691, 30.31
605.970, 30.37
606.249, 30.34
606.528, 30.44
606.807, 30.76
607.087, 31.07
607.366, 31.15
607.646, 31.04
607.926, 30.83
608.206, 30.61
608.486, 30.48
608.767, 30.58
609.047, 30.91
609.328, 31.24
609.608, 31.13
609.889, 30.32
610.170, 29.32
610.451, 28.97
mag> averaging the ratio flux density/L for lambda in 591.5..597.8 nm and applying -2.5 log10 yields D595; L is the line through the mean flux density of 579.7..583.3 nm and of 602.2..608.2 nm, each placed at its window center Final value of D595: 0.16 mag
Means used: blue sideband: 29.5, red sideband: 30.2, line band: 25.8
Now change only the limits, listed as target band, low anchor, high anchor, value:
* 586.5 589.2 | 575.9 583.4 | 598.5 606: 0.32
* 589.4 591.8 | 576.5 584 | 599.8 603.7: 0.36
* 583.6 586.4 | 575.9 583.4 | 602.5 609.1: 0.07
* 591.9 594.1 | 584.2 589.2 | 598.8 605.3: 0.02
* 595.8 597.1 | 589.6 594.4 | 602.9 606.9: 0.00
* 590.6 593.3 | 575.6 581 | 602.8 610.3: 0.20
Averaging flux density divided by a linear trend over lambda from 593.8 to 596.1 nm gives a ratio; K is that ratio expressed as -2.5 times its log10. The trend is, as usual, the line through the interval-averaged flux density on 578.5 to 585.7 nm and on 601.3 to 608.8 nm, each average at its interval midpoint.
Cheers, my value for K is 0.13 mag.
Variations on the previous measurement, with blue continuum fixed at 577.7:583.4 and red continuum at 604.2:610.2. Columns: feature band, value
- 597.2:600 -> 0.11 mag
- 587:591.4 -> 0.43 mag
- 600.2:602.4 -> 0.07 mag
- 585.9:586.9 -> 0.14 mag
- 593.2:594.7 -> 0.14 mag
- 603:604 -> 0.03 mag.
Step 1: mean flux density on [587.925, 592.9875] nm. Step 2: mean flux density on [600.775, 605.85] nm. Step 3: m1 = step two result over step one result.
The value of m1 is 1.42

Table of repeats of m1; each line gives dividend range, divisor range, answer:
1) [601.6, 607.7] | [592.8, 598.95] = 1.14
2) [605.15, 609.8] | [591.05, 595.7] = 1.20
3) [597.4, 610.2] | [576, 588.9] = 1.06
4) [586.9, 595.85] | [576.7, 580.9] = 0.79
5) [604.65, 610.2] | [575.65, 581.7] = 1.05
